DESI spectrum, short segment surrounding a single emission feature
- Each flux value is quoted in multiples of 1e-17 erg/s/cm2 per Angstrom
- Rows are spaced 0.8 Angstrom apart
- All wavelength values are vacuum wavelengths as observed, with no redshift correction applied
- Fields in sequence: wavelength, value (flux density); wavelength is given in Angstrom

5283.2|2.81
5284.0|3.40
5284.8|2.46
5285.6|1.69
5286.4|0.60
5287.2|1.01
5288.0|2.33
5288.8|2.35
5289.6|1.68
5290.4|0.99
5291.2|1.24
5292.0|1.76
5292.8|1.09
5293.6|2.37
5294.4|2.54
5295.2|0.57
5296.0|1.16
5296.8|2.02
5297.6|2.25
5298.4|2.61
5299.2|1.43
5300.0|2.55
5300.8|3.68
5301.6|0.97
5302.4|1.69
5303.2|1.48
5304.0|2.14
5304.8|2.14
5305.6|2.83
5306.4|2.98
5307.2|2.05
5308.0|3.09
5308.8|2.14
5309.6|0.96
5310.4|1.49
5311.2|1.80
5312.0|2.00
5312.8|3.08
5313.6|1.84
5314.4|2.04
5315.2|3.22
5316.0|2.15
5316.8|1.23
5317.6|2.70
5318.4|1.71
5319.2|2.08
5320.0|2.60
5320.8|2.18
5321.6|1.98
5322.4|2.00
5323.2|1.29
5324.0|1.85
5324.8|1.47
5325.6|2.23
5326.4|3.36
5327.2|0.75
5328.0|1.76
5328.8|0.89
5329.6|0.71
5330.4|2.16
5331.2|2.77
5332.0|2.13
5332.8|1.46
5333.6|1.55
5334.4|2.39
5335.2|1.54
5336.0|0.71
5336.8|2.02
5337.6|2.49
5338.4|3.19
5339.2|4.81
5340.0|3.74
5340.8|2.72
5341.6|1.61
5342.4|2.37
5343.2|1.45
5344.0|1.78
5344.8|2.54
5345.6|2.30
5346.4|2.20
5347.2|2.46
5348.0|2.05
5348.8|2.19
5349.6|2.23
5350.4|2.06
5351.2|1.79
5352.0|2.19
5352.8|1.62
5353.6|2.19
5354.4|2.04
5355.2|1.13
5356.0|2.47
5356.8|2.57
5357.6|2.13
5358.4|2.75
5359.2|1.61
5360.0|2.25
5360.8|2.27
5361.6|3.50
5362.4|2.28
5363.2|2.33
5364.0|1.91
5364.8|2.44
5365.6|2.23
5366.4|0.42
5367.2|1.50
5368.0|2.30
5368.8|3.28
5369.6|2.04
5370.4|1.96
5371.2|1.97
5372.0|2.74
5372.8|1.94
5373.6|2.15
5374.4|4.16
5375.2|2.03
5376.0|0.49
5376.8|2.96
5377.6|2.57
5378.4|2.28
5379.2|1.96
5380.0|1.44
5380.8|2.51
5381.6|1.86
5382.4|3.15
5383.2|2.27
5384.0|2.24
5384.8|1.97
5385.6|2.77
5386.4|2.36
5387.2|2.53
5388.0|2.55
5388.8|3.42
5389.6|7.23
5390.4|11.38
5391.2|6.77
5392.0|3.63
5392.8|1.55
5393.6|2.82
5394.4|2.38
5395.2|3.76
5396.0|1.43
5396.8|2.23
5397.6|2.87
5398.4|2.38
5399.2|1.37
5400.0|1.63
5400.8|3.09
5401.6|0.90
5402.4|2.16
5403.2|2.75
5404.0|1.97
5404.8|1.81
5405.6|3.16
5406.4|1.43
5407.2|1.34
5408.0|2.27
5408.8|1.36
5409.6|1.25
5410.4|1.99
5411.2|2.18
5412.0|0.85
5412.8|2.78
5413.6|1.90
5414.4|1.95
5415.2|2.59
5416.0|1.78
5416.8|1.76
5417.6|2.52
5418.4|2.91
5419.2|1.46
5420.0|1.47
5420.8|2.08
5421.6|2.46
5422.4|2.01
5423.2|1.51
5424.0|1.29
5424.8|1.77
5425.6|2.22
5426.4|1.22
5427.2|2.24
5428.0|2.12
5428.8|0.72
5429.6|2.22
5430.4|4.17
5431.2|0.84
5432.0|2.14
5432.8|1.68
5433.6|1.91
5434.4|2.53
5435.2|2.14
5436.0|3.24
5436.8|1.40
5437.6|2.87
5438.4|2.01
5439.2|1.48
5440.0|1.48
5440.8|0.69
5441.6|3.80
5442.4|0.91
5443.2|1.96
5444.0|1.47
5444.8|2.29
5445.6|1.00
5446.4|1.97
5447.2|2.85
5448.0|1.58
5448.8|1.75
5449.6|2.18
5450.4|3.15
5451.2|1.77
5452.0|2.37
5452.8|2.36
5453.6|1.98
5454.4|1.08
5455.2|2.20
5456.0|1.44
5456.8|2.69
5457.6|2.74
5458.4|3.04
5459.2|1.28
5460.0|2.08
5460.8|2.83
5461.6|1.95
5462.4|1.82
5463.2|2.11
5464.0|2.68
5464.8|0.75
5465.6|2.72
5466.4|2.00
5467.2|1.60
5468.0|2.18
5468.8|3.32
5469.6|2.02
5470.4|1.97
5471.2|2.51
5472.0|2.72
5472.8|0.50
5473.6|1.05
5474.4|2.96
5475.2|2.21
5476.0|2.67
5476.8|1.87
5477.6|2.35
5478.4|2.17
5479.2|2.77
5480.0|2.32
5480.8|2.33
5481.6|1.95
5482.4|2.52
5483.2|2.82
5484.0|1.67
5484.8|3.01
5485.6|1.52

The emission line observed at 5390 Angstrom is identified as [O III] 5007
